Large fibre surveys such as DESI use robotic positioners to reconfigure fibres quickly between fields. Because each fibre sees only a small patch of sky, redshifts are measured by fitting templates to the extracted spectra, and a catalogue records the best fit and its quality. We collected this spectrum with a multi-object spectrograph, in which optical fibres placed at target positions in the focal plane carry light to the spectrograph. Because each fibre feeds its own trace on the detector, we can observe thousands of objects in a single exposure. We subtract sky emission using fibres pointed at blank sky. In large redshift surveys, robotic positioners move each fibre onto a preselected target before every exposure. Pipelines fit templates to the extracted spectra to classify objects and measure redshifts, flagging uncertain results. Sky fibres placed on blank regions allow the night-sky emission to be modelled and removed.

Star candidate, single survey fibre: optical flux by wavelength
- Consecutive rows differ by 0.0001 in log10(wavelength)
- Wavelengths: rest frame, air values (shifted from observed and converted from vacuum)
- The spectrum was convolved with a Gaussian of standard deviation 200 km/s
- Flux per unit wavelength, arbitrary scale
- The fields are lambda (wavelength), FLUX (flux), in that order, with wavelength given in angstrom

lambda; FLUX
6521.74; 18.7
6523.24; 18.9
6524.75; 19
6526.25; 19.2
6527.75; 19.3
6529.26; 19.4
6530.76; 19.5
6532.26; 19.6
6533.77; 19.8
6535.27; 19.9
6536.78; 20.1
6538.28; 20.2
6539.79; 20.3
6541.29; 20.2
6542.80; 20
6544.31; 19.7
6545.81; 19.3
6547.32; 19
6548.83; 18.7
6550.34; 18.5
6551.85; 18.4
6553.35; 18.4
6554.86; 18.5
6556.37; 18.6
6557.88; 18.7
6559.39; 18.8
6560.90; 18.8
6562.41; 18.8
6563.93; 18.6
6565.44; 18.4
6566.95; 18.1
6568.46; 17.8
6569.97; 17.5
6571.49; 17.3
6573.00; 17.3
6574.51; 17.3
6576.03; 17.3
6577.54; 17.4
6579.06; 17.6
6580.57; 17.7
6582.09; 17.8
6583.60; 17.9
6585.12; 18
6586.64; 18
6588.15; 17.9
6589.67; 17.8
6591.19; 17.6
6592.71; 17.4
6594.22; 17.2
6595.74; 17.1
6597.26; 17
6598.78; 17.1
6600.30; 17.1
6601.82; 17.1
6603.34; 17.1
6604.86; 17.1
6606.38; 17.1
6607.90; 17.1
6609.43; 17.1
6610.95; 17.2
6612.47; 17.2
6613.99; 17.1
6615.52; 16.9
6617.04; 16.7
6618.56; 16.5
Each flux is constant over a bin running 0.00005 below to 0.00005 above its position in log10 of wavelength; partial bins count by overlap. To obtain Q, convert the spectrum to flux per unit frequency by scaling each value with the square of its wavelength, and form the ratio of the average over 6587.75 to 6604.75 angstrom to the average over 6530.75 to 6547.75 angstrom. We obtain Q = 0.9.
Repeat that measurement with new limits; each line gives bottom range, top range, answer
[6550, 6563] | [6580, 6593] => 0.96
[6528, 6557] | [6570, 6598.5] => 0.92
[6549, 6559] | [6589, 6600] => 0.94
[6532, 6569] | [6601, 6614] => 0.91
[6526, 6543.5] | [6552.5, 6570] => 0.94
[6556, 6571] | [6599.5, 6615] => 0.94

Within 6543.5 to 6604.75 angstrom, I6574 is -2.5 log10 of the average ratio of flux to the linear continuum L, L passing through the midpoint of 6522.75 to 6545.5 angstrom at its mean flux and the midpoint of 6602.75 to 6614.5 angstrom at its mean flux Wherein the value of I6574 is 0.02 mag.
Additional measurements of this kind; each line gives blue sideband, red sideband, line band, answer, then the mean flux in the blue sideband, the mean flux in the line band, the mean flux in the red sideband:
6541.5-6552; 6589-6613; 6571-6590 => 0.02 mag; 19.2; 17.6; 17.2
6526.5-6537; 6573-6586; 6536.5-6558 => -0.02 mag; 19.6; 19.2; 17.6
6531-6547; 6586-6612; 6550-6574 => 0.04 mag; 19.9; 18.3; 17.3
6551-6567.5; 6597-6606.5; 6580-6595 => -0.01 mag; 18.6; 17.7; 17.1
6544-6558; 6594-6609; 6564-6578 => 0.03 mag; 18.8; 17.7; 17.1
